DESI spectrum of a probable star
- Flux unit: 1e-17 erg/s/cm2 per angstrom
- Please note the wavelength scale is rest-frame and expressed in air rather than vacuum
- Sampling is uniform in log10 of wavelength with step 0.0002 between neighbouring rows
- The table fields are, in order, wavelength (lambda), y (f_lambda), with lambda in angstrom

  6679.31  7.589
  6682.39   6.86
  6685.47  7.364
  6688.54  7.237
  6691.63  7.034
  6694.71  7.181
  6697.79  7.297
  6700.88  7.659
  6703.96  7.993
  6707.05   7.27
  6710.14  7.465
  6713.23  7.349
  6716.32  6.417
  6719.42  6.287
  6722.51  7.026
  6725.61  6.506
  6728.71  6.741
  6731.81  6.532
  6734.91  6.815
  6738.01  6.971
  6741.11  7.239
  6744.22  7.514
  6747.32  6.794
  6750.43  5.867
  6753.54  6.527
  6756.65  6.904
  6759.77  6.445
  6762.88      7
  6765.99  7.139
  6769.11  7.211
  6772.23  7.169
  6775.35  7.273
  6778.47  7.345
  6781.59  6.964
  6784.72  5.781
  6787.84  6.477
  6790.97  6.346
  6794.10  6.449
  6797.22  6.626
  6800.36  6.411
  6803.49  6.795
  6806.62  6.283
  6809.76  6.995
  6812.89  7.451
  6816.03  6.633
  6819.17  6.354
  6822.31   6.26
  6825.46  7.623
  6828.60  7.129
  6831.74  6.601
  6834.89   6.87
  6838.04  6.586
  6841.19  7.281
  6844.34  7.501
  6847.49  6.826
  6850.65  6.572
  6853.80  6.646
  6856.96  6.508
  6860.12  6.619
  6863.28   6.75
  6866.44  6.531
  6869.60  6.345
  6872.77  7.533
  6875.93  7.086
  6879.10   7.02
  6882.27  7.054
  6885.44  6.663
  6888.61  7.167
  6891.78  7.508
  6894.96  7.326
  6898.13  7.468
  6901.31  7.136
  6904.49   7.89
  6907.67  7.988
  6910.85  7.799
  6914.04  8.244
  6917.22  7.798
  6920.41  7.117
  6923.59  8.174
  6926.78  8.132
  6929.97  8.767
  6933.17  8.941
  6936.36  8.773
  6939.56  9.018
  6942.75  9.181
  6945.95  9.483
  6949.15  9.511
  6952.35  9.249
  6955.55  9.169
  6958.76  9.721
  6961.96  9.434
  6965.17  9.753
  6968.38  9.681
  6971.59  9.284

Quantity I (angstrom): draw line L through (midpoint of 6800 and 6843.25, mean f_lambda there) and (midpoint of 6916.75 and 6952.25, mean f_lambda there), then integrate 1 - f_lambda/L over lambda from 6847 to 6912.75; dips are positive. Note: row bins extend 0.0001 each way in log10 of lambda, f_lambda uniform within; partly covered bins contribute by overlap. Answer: 5.98 angstrom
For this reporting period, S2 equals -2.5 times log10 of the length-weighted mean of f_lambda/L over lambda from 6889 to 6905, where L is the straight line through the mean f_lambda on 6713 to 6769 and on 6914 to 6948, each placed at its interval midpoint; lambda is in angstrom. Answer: 0.112 mag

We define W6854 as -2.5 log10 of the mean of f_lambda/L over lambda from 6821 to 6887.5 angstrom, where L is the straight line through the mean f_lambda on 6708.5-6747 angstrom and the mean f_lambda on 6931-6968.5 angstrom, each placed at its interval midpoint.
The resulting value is 0.20 mag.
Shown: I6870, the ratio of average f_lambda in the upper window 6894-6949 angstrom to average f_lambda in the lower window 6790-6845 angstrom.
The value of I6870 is 1.2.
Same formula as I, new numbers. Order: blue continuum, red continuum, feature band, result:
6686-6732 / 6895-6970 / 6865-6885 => 3.2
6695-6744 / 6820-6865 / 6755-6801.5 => 1.2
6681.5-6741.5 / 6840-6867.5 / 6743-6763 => 0.9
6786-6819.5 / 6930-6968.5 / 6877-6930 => 5.6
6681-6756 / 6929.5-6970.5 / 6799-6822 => 3.6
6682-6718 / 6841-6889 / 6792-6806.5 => 1.0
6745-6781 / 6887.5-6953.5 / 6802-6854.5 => 4.2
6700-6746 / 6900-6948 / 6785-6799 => 2.0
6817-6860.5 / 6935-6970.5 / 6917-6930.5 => 1.2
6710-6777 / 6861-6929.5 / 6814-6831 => 0.8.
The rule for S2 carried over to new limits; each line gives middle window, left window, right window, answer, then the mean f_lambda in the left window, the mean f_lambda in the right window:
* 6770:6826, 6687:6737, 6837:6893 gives 0.038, 7.05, 6.9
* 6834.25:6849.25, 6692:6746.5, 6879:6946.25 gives 0.089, 7.07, 7.93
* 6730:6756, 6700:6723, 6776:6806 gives 0.025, 7.18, 6.59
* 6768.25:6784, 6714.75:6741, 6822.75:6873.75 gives -0.056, 6.69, 6.85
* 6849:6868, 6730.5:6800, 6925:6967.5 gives 0.210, 6.78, 9.17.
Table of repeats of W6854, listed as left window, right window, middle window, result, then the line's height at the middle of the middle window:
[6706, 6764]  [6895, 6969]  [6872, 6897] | 0.14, 8.16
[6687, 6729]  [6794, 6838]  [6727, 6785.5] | 0.01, 6.95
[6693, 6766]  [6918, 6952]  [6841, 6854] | 0.14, 7.96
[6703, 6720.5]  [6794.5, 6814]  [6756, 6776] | -0.02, 6.89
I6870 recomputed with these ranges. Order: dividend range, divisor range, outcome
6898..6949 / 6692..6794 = 1.20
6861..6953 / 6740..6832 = 1.15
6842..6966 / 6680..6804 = 1.14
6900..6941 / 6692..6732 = 1.15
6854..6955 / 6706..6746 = 1.12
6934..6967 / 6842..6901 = 1.34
